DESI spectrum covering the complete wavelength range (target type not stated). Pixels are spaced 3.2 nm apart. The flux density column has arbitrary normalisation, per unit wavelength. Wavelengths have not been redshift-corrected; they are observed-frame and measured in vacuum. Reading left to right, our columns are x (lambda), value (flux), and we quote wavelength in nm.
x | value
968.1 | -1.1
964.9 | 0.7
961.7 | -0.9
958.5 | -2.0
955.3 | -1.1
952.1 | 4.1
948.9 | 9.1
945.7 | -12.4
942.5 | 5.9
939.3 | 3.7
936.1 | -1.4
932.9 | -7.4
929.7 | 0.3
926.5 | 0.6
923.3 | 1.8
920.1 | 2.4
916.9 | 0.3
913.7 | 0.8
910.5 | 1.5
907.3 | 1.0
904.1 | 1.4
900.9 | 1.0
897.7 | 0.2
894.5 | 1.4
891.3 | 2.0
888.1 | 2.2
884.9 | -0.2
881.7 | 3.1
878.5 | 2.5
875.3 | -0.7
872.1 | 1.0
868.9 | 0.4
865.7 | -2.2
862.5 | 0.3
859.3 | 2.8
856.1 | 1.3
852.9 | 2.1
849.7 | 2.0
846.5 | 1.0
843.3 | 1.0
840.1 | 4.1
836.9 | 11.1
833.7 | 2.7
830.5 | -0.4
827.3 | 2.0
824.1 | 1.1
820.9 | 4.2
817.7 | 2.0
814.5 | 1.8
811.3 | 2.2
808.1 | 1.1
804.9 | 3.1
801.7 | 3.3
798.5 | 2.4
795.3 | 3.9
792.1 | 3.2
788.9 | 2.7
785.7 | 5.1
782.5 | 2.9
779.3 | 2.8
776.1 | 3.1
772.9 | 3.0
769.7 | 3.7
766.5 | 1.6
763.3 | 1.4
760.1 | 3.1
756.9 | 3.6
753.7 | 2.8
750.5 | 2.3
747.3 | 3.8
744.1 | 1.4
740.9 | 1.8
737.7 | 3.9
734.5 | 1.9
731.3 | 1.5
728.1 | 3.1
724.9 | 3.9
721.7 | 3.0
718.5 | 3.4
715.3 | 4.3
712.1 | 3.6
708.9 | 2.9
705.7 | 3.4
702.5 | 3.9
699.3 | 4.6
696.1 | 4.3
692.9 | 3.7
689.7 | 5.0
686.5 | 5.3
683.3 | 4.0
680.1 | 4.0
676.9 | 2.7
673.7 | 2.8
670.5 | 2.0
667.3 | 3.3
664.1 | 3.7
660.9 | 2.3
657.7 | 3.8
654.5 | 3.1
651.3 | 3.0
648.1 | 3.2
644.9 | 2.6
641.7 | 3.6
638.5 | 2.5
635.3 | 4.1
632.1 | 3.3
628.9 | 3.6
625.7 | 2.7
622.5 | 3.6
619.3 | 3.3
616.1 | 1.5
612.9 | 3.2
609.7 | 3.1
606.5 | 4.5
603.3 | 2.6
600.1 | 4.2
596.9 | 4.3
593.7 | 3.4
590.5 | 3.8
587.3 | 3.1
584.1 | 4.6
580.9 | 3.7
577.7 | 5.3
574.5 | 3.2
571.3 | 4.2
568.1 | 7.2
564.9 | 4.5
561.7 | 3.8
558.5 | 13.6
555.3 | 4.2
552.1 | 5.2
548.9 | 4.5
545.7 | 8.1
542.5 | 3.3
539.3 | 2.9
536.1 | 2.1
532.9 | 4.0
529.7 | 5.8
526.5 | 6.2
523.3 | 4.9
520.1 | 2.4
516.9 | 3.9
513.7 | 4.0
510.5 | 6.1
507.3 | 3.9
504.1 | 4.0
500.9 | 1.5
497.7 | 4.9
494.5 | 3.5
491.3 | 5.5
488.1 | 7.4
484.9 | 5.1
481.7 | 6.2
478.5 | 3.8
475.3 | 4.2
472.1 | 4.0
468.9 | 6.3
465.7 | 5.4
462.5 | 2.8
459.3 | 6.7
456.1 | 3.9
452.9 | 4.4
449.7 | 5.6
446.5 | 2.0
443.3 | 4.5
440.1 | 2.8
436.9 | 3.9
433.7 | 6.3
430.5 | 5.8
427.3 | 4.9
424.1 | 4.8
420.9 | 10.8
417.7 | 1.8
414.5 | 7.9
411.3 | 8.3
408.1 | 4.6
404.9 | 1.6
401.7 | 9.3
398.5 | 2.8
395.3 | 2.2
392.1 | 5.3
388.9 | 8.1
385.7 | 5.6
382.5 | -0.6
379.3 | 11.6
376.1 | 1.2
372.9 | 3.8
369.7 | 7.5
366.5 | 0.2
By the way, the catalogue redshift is 0.67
